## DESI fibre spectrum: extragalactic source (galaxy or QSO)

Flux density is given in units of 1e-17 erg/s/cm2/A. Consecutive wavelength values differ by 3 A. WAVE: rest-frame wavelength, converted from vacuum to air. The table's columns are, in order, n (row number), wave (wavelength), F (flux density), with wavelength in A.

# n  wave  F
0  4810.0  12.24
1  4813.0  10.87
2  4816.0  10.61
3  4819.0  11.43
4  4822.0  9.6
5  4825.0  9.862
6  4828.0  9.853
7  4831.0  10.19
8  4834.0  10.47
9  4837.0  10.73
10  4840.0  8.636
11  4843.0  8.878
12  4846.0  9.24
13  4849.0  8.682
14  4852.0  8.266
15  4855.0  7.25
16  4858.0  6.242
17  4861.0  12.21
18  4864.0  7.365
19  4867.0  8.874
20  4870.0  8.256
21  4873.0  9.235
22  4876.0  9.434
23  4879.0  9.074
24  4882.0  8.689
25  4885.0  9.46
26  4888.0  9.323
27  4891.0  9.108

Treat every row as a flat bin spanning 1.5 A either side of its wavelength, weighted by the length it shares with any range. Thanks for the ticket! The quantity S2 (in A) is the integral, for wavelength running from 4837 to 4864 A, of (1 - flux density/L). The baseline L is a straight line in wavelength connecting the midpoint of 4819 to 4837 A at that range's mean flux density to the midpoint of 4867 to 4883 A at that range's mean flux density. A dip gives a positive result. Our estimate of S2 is 2.4 A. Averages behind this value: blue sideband 10.2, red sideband 8.94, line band 8.72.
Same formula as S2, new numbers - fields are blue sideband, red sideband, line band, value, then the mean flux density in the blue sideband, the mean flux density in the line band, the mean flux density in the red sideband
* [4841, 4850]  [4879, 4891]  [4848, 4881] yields 1.5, 8.93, 8.63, 9.14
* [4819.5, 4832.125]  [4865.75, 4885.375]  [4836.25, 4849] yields 0.6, 9.99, 9.21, 8.98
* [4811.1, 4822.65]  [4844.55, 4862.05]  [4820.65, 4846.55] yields 0.0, 10.8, 9.74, 8.56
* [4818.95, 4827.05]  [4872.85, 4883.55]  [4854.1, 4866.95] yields 1.4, 10.1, 8.38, 9.09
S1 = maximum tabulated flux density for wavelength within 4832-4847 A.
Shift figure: 10.73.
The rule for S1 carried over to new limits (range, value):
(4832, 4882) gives 12.21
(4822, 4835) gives 10.47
